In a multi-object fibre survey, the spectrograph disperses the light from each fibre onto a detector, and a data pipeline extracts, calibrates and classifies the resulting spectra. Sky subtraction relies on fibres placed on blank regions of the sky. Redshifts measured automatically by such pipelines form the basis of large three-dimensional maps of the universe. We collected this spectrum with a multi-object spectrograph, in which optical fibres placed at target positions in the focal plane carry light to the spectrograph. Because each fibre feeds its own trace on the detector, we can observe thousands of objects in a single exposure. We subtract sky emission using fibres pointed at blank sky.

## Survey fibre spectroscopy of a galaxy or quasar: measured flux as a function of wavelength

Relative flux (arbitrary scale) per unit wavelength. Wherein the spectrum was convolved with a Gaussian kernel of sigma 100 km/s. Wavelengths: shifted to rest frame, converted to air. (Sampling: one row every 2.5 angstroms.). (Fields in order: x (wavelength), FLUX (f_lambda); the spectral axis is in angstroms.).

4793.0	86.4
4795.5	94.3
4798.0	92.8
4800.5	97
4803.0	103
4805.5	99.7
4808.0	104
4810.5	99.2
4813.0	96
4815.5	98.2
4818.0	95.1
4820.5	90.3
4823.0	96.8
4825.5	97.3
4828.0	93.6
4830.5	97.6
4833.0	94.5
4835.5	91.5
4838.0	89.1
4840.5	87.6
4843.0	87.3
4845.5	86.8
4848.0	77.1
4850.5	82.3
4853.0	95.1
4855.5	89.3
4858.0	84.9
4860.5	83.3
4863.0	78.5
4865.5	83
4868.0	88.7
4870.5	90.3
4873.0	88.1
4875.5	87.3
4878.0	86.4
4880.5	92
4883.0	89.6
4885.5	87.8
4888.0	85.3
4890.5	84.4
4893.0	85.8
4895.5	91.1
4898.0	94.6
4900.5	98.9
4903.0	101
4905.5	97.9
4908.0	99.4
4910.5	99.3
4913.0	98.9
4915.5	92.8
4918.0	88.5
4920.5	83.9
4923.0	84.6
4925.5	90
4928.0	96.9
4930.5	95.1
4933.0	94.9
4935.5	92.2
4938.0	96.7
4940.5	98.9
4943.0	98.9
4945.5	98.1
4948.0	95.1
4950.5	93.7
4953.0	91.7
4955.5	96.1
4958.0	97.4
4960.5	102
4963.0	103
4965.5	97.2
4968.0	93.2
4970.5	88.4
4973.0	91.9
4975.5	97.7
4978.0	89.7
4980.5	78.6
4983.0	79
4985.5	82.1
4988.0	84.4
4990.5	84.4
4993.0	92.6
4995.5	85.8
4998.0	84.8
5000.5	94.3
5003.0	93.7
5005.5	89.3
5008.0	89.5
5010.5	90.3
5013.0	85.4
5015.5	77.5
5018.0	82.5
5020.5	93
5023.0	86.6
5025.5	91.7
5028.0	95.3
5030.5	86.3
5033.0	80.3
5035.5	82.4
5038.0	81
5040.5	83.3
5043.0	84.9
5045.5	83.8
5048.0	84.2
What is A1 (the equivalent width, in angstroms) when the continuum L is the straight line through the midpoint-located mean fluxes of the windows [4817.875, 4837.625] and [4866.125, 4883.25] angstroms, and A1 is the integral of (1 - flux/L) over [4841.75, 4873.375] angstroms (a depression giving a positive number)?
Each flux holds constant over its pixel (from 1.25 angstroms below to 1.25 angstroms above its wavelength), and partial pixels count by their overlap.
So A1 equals 1.7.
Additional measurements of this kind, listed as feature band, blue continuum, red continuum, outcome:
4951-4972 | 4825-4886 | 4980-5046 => -2.2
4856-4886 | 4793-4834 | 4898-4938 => 2.7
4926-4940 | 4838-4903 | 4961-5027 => -1.1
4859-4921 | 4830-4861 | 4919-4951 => 0.4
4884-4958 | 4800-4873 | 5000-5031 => -2.8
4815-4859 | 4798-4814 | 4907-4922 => 3.1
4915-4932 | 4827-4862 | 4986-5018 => -0.4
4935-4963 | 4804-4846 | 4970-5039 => -2.3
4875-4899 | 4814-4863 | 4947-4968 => 1.2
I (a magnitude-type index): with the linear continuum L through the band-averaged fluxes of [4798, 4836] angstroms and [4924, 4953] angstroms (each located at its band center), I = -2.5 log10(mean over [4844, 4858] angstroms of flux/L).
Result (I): 0.12 mag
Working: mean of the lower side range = 96.9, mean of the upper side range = 95.2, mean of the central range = 86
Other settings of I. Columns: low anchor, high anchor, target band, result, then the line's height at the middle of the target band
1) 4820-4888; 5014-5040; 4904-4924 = -0.07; 87.6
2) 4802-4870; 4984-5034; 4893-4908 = -0.07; 90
